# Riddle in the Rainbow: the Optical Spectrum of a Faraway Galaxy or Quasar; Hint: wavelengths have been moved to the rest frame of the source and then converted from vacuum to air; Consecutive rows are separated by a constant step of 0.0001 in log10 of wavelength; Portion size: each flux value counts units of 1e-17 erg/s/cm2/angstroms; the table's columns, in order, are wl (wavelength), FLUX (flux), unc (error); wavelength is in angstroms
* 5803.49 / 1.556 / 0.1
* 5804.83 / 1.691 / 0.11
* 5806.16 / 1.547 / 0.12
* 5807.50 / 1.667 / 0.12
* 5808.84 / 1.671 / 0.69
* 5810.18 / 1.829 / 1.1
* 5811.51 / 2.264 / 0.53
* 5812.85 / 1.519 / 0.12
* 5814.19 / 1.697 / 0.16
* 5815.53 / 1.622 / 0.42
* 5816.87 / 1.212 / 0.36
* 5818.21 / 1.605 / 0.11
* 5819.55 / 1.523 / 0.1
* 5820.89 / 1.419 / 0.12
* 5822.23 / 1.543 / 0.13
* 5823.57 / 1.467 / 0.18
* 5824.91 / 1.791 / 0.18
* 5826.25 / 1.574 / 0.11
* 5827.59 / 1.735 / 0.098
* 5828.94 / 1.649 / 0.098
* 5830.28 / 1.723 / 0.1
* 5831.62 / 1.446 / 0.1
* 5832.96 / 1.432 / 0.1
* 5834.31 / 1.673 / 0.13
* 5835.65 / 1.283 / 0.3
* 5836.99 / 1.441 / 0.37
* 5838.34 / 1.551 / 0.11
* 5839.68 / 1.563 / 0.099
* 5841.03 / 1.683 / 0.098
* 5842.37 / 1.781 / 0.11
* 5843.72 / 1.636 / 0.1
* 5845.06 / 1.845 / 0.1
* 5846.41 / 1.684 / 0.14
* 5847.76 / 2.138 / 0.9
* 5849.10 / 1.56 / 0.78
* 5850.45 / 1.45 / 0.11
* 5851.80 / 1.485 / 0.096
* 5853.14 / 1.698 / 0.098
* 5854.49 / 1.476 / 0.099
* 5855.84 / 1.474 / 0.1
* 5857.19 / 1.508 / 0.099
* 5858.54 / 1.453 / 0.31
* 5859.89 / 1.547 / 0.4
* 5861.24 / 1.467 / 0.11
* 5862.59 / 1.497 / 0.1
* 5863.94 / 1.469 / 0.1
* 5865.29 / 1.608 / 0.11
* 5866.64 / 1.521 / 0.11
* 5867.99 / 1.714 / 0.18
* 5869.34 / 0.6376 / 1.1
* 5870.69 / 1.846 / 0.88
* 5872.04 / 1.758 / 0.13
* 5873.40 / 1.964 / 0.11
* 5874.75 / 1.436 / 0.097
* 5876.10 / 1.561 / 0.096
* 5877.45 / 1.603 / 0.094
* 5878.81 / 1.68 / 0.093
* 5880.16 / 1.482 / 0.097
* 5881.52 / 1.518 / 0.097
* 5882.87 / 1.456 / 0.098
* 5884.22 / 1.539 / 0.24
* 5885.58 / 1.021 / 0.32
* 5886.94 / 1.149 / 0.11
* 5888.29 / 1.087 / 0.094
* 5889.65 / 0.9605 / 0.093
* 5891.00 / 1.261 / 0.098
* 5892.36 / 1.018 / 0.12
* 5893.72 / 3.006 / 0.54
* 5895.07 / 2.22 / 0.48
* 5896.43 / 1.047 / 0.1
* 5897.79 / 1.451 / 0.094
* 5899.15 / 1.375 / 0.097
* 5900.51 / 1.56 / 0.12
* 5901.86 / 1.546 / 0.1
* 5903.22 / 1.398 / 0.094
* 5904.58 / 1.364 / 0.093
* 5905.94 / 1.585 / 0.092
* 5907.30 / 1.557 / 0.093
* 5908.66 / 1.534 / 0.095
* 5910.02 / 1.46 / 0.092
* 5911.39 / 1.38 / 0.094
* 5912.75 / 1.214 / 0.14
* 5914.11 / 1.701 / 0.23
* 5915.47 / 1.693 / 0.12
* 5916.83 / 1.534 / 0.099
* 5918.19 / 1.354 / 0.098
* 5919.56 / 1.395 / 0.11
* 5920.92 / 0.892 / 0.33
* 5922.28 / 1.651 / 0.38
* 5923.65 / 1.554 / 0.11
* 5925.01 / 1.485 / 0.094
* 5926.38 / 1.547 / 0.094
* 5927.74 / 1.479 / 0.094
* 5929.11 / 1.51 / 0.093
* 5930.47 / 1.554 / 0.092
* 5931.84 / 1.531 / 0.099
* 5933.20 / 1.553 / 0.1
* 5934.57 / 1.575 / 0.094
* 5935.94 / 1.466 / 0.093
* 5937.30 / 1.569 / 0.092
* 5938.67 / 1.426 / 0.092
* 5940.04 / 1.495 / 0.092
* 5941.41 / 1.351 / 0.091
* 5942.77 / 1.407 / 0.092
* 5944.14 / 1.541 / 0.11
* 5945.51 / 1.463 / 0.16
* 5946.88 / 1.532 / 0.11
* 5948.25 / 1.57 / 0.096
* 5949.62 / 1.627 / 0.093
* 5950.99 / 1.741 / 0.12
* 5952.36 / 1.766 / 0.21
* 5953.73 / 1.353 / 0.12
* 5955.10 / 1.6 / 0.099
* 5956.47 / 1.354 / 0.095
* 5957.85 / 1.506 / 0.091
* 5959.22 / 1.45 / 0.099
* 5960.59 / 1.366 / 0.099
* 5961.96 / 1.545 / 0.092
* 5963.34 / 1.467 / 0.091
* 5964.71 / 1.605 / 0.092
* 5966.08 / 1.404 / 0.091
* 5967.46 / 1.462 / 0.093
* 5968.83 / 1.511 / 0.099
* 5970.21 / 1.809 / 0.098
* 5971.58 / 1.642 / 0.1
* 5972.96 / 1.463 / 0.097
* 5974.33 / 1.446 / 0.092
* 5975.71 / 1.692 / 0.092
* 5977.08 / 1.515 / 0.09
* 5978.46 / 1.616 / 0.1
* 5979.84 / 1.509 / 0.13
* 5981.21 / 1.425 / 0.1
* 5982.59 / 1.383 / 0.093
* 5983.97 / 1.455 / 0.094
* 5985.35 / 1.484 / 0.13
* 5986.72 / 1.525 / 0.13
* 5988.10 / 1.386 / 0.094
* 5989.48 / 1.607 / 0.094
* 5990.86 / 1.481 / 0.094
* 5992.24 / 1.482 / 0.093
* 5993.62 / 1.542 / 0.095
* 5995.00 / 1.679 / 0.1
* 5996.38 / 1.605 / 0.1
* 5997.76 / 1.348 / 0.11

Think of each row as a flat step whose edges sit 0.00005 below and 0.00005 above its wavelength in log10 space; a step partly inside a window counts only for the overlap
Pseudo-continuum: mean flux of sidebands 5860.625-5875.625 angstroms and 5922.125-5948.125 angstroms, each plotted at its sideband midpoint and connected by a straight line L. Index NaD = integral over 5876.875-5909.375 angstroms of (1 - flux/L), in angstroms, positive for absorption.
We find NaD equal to 1.1 angstroms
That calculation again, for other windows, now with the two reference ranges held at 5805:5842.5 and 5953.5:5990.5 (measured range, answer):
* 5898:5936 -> 1.5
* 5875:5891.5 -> 2.1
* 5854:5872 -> 1.0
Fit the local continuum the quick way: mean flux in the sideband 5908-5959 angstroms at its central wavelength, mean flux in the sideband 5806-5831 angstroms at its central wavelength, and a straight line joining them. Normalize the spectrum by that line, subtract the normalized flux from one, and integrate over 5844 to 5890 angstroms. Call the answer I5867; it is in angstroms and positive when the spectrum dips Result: 1.9 angstroms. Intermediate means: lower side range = 1.64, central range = 1.51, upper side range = 1.5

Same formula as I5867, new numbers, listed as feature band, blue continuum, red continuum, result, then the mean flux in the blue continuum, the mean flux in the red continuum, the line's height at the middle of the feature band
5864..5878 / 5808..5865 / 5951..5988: 0.14 angstroms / 1.6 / 1.52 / 1.58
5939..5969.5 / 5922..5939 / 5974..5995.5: 0.37 angstroms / 1.53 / 1.51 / 1.52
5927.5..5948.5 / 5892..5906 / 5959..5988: 0.79 angstroms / 1.61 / 1.51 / 1.56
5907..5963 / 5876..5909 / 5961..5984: 0.35 angstroms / 1.48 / 1.53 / 1.5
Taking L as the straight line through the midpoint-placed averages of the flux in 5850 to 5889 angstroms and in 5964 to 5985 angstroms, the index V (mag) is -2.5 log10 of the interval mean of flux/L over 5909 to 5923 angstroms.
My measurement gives 0.06 mag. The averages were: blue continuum 1.49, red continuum 1.53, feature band 1.43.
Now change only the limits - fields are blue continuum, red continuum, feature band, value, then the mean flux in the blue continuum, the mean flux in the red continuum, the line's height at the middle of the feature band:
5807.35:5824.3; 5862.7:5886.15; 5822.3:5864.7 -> -0.01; 1.62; 1.52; 1.57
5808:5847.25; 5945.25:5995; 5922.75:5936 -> 0.02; 1.62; 1.52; 1.55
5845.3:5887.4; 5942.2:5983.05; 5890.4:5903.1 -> -0.05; 1.53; 1.53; 1.53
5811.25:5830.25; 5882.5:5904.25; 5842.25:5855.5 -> -0.08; 1.6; 1.44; 1.54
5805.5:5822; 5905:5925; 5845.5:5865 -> 0.00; 1.63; 1.46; 1.56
